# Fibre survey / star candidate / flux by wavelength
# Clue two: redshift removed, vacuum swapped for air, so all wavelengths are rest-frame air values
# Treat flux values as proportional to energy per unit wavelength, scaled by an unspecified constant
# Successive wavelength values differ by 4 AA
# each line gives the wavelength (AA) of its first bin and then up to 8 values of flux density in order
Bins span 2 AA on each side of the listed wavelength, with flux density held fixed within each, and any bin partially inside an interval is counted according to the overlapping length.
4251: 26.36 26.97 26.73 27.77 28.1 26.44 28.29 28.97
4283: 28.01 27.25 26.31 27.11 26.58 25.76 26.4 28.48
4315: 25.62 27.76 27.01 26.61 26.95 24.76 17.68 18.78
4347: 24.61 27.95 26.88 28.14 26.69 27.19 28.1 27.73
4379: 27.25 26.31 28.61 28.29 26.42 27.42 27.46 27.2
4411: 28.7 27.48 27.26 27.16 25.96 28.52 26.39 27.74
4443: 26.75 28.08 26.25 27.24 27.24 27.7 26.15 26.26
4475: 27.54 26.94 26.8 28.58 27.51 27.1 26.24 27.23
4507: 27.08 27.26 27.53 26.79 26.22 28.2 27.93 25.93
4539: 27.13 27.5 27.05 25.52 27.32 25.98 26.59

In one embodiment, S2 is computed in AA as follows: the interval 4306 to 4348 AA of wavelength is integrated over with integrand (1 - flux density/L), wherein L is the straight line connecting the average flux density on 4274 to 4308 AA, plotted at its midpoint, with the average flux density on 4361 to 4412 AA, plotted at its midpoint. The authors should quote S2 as 3.6 AA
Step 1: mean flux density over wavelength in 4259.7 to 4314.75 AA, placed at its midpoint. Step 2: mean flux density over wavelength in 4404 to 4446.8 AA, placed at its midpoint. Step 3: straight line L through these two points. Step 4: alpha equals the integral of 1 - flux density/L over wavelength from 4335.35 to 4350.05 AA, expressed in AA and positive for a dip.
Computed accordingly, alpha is 3.2 AA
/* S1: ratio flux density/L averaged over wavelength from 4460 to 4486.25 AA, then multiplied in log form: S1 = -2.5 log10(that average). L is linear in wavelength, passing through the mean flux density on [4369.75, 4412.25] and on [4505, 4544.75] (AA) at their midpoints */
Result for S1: 0.013 mag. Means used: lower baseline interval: 27.6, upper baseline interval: 27.2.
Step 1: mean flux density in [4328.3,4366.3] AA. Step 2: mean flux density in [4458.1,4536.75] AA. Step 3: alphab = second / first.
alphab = 1.1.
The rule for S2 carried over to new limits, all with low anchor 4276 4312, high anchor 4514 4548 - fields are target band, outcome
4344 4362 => 0.5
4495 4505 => 0.1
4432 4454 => 0.0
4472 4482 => 0.0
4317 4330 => 0.0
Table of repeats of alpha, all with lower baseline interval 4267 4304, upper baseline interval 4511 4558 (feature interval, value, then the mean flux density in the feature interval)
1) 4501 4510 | 0.0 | 27.2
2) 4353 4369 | 0.0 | 27.2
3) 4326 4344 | 2.8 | 23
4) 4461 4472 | 0.1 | 26.7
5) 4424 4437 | 0.1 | 27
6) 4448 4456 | 0.1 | 26.9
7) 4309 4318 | 0.0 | 27.1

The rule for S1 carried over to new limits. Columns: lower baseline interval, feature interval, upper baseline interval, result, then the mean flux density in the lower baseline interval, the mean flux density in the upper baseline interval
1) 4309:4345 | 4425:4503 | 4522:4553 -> -0.036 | 24.9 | 27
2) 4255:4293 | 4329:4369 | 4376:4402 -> 0.103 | 27.5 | 27.4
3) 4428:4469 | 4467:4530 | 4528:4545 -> 0.002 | 27.2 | 27.2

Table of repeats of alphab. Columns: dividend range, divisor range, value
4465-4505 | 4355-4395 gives 0.98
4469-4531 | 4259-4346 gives 1.04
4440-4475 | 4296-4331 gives 1.01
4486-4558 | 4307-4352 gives 1.08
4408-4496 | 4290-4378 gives 1.05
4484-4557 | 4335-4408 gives 1.03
